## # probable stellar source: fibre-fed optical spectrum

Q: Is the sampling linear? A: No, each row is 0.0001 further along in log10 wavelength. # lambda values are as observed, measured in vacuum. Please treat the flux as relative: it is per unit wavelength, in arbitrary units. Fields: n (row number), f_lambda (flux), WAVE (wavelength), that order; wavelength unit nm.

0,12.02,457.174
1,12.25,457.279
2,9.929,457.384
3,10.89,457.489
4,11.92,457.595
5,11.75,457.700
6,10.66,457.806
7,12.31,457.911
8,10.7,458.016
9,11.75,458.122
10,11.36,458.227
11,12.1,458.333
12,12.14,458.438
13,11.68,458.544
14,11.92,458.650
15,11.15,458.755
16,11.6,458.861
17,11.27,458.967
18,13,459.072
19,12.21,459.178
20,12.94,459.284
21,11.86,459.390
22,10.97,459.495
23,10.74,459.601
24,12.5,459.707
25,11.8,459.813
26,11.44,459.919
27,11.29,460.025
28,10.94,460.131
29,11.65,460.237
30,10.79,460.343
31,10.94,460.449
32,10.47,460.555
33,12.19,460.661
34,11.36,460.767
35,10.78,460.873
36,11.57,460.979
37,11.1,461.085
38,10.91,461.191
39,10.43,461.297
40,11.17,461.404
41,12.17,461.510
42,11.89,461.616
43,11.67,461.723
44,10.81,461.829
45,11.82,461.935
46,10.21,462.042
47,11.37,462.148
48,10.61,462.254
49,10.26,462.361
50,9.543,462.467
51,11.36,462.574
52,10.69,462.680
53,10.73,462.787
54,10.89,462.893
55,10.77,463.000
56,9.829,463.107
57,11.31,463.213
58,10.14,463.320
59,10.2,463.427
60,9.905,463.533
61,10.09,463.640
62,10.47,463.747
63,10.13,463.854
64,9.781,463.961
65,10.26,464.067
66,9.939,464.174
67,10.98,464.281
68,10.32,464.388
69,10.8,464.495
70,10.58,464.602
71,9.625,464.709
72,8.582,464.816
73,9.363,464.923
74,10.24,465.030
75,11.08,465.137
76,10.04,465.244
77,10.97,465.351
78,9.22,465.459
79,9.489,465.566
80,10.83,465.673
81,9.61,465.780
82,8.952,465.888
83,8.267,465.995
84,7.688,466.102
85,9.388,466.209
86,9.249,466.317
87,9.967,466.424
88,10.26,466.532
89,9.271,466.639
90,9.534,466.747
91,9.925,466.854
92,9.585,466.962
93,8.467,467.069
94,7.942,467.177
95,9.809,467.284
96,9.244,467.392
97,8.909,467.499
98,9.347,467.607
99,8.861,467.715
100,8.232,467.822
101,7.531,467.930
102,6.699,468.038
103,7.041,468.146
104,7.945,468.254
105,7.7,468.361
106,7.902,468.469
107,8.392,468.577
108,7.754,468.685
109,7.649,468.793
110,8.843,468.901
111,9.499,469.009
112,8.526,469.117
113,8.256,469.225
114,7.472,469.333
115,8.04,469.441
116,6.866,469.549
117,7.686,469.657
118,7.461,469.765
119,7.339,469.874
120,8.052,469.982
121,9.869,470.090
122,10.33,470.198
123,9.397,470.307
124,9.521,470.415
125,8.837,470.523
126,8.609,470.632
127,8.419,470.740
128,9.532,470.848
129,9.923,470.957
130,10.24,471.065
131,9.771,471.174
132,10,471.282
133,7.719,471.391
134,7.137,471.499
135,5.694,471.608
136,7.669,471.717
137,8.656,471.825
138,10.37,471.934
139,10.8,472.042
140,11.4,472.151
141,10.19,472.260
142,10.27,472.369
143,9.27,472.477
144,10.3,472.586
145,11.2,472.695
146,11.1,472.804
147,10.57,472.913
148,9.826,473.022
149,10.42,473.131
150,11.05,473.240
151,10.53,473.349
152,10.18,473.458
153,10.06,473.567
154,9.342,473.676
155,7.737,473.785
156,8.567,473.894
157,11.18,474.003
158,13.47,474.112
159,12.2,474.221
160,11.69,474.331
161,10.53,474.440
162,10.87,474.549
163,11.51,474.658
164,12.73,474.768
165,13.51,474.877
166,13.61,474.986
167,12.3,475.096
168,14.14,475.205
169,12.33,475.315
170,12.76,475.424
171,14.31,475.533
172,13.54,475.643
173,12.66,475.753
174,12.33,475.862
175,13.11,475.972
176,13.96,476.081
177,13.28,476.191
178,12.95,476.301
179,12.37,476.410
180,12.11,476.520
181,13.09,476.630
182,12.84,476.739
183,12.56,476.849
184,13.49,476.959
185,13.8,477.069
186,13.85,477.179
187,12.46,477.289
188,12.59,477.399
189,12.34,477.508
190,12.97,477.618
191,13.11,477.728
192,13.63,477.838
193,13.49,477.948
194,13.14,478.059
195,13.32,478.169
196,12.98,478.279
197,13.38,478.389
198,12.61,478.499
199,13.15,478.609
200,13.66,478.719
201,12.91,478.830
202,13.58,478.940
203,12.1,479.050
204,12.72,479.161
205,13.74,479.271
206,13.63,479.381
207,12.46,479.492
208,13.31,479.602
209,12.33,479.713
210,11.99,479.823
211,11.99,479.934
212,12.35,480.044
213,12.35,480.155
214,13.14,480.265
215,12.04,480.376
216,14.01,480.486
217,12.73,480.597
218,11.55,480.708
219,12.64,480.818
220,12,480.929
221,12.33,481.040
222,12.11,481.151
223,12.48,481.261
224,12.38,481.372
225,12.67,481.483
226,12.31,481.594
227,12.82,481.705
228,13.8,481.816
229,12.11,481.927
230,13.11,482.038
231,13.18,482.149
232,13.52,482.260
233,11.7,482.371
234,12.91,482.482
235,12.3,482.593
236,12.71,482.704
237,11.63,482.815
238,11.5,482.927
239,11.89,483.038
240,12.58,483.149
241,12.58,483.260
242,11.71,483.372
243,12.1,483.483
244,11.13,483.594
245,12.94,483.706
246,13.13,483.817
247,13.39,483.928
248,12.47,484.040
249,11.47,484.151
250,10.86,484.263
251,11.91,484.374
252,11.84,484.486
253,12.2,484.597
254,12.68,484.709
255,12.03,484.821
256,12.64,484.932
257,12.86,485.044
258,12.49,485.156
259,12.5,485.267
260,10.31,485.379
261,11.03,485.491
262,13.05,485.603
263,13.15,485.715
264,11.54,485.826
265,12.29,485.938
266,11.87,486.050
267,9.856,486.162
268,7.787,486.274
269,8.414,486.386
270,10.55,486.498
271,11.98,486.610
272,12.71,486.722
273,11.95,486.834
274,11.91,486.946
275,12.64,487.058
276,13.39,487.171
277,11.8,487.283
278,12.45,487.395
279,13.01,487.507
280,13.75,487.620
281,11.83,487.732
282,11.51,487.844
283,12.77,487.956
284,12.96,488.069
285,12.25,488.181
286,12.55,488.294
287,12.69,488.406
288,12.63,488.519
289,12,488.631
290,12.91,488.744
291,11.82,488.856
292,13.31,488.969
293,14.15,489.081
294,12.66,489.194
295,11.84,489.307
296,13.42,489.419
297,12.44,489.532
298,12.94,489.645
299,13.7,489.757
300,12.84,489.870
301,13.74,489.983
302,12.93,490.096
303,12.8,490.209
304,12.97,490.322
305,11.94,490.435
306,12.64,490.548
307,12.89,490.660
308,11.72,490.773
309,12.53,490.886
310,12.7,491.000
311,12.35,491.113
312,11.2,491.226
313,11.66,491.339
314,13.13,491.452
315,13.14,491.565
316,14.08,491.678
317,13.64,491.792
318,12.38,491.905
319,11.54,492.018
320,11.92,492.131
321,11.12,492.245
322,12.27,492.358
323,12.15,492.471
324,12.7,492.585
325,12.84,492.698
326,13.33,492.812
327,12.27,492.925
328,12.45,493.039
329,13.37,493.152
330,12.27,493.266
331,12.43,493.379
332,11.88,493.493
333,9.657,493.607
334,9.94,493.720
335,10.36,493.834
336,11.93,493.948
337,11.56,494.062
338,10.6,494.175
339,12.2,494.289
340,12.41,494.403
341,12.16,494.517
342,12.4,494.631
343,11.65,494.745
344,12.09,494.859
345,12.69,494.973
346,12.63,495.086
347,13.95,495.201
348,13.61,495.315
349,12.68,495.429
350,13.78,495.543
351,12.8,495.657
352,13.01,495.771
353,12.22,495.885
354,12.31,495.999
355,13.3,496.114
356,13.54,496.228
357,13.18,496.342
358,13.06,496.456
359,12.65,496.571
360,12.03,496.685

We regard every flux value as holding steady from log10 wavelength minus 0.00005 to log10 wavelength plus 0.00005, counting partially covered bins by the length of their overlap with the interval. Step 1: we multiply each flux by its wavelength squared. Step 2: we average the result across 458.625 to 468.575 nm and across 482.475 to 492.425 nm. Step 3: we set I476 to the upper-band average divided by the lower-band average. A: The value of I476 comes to 1.3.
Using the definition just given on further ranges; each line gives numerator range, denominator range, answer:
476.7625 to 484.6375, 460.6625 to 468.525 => 1.37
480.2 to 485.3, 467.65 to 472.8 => 1.50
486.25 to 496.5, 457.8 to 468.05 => 1.33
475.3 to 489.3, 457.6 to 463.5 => 1.22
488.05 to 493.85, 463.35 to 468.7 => 1.48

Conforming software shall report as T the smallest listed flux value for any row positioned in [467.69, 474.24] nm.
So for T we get 5.694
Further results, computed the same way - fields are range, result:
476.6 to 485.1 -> 10.86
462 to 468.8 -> 6.699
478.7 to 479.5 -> 12.1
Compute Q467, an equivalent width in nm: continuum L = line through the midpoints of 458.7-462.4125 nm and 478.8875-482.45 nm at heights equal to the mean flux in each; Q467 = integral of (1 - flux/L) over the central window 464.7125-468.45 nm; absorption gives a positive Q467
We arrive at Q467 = 0.85 nm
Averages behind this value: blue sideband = 11.4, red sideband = 12.7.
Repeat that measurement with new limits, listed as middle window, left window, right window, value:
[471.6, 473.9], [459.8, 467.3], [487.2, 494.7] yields 0.24 nm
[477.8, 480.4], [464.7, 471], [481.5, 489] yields -0.46 nm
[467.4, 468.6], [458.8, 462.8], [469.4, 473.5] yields 0.23 nm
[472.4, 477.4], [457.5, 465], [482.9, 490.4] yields -0.09 nm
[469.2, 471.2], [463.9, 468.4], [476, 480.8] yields 0.35 nm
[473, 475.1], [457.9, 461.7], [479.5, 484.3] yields 0.18 nm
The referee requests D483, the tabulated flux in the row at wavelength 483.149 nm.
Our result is 12.58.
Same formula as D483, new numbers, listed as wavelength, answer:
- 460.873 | 10.78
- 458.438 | 12.14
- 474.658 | 11.51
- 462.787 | 10.73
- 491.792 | 13.64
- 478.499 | 12.61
